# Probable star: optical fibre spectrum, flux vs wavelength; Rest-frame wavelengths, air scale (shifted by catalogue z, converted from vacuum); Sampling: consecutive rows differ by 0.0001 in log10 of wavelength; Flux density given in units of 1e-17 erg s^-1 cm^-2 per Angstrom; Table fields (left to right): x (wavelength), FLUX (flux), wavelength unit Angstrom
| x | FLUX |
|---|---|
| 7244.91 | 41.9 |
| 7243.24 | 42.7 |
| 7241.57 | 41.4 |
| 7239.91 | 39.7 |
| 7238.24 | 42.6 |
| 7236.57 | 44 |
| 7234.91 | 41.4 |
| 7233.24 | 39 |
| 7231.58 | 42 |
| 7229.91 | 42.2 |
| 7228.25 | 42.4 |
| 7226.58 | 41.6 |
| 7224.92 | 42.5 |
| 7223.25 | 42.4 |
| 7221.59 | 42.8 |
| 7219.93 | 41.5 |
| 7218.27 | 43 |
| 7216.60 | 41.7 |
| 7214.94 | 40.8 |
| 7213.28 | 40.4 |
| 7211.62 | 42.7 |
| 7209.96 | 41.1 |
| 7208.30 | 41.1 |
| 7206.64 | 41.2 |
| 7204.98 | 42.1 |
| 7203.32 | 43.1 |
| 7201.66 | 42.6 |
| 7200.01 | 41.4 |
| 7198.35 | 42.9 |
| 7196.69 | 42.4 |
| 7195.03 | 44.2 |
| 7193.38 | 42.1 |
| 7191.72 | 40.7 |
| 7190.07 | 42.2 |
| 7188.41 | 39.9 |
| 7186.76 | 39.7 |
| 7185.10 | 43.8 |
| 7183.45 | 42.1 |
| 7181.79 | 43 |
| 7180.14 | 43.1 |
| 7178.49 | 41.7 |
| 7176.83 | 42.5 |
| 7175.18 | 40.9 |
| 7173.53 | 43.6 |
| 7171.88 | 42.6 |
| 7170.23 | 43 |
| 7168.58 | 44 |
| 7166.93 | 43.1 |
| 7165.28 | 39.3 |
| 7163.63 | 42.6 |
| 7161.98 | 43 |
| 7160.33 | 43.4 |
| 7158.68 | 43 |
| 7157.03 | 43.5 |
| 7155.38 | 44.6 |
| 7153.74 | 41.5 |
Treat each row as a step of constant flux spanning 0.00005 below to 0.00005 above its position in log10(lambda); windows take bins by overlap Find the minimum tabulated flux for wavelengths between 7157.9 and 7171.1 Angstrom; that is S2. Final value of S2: 39.3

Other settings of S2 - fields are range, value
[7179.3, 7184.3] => 42.1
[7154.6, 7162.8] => 43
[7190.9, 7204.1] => 40.7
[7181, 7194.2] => 39.7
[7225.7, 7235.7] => 39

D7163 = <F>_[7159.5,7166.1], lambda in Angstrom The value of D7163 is 42.1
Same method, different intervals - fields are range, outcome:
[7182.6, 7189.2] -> 41.4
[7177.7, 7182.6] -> 42.7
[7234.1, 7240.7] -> 41.9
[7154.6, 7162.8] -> 43.5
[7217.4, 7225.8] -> 42.4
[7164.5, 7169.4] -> 42.2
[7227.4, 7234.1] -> 41.4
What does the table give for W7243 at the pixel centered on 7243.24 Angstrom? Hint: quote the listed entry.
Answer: 42.7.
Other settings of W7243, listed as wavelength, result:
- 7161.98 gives 43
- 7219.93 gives 41.5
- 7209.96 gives 41.1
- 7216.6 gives 41.7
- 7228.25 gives 42.4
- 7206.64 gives 41.2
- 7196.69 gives 42.4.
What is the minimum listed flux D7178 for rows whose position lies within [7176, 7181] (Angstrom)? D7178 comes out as 41.7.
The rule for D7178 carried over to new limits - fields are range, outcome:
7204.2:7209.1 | 41.1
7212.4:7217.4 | 40.4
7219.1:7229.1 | 41.5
